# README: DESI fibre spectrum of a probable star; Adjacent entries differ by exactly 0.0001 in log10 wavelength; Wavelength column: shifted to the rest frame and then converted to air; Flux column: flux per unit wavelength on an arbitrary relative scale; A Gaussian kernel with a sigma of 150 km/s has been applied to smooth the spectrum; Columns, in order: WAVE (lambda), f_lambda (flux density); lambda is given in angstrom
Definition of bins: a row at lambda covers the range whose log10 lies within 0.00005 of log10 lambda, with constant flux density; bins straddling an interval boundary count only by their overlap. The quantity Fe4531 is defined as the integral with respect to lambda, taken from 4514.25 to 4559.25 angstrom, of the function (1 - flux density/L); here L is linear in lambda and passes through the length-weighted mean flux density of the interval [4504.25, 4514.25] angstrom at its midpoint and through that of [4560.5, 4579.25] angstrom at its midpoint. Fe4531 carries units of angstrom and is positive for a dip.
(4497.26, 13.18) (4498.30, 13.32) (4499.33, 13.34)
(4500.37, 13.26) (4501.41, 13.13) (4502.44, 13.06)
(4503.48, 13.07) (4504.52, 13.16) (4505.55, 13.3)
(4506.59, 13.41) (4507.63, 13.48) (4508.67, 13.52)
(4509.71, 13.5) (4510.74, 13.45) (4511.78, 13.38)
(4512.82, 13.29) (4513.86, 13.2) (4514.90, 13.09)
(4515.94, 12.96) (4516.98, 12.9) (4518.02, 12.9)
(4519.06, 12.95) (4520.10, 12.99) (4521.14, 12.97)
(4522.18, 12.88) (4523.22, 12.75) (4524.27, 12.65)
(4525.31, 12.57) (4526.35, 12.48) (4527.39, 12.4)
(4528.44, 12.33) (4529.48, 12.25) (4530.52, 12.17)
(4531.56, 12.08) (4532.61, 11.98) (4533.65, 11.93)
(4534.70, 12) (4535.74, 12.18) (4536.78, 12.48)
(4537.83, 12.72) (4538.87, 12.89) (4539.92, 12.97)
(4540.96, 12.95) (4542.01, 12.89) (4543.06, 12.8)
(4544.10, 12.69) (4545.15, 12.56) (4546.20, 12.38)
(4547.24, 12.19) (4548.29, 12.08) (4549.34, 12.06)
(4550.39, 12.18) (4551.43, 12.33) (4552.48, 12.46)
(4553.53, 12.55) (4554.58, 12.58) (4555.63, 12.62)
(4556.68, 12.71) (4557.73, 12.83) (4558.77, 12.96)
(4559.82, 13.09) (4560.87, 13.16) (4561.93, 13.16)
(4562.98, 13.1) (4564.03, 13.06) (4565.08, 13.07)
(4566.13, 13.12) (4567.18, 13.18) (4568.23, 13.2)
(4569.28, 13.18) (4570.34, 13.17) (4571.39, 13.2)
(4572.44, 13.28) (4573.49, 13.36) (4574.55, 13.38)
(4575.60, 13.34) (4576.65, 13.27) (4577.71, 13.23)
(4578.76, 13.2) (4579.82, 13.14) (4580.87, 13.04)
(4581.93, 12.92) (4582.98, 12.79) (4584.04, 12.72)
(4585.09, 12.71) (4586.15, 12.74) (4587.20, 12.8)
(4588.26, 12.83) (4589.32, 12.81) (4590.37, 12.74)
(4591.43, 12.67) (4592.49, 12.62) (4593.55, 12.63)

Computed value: 2.49 angstrom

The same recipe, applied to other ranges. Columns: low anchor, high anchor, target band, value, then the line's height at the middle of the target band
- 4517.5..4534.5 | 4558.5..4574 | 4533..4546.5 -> 0.17 angstrom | 12.7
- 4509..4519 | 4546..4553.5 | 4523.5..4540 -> 0.46 angstrom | 12.7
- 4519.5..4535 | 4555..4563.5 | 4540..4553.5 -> 0.28 angstrom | 12.7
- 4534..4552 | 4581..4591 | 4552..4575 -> -0.70 angstrom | 12.6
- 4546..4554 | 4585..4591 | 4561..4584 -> -1.06 angstrom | 12.6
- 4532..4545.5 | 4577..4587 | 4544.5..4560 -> 0.21 angstrom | 12.7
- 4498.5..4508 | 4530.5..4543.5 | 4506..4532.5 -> -0.01 angstrom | 12.9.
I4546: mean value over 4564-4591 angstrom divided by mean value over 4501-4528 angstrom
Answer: 1.00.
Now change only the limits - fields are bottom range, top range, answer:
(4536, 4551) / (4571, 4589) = 1.04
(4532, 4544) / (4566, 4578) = 1.06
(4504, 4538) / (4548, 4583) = 1.01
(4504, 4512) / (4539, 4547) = 0.95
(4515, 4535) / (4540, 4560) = 1.00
